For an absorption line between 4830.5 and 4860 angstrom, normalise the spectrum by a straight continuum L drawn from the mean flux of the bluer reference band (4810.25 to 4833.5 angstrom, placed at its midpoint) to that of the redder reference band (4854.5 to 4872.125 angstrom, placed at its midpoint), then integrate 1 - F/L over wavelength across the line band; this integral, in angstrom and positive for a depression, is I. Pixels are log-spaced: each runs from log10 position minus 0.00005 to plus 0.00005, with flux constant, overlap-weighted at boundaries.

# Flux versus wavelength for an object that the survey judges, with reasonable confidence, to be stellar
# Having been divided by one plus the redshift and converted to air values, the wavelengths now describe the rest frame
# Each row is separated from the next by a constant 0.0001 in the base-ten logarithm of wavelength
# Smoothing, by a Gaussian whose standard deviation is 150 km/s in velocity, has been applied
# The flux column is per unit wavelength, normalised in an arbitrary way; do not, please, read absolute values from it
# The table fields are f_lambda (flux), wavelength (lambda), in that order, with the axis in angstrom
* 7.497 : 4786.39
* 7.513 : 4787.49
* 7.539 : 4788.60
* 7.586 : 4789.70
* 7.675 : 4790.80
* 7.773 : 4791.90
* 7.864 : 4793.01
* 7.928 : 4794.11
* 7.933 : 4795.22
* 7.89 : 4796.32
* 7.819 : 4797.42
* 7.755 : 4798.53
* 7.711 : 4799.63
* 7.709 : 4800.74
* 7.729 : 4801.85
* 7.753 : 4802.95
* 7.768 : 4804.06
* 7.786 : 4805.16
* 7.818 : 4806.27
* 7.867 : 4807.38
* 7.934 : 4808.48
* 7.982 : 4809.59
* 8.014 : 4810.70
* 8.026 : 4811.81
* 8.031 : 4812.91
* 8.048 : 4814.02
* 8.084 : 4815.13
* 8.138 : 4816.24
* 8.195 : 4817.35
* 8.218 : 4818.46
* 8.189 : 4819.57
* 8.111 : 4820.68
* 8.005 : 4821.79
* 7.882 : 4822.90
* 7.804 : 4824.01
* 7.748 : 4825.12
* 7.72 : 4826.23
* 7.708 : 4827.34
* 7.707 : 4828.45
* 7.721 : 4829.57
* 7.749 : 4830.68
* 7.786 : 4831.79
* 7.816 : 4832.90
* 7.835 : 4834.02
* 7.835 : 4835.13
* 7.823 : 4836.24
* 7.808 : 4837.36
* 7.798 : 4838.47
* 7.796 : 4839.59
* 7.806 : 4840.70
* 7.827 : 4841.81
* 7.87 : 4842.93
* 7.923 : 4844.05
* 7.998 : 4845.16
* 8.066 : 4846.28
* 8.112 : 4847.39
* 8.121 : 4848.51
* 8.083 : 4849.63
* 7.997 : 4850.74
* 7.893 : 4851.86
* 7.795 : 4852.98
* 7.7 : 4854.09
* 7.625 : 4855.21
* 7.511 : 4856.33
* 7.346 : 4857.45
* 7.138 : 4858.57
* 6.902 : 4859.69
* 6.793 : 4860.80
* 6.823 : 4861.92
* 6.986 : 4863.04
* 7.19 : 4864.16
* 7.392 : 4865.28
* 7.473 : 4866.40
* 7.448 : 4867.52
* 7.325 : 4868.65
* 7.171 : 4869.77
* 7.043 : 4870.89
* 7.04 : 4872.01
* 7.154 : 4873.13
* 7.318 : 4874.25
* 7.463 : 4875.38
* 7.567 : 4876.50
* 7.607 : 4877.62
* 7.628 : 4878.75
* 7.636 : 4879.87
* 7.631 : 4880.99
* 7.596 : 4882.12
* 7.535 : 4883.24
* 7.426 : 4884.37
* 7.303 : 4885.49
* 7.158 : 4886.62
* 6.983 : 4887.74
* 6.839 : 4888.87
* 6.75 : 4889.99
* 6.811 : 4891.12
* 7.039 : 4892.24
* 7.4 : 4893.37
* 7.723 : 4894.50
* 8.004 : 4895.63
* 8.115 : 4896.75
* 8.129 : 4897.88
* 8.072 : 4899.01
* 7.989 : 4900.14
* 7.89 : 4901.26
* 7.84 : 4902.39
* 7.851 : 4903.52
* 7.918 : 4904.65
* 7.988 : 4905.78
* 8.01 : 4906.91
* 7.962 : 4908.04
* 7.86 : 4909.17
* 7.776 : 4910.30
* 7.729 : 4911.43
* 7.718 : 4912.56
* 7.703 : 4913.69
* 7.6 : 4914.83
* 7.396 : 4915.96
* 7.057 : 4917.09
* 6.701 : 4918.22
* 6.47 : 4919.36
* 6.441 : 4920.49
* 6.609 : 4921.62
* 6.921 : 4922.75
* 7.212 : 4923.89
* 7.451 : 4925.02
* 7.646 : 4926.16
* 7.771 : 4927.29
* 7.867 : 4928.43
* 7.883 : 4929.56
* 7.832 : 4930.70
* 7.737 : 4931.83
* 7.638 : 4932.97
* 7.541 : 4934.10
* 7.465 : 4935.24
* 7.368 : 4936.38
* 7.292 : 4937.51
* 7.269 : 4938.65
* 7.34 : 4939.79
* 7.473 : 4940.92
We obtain -1.02 angstrom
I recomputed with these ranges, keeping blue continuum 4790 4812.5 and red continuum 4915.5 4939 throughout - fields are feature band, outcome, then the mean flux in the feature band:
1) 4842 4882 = 0.4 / 7.51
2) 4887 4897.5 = 0.2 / 7.31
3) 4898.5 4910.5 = -0.8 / 7.93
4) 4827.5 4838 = -0.1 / 7.78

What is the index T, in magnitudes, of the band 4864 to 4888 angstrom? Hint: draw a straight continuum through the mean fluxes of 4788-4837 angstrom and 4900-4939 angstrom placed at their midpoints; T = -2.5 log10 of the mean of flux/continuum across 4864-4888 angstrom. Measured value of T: 0.041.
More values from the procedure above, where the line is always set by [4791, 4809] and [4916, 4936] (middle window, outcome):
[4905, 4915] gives -0.064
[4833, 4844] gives -0.023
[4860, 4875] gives 0.056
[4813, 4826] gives -0.040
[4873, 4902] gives -0.005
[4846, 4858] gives -0.032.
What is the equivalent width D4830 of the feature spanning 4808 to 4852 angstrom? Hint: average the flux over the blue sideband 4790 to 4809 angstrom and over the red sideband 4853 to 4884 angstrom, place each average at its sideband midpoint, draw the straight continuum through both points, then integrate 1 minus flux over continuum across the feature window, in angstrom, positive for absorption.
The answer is -1.9 angstrom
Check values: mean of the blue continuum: 7.81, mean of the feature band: 7.93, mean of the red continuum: 7.34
